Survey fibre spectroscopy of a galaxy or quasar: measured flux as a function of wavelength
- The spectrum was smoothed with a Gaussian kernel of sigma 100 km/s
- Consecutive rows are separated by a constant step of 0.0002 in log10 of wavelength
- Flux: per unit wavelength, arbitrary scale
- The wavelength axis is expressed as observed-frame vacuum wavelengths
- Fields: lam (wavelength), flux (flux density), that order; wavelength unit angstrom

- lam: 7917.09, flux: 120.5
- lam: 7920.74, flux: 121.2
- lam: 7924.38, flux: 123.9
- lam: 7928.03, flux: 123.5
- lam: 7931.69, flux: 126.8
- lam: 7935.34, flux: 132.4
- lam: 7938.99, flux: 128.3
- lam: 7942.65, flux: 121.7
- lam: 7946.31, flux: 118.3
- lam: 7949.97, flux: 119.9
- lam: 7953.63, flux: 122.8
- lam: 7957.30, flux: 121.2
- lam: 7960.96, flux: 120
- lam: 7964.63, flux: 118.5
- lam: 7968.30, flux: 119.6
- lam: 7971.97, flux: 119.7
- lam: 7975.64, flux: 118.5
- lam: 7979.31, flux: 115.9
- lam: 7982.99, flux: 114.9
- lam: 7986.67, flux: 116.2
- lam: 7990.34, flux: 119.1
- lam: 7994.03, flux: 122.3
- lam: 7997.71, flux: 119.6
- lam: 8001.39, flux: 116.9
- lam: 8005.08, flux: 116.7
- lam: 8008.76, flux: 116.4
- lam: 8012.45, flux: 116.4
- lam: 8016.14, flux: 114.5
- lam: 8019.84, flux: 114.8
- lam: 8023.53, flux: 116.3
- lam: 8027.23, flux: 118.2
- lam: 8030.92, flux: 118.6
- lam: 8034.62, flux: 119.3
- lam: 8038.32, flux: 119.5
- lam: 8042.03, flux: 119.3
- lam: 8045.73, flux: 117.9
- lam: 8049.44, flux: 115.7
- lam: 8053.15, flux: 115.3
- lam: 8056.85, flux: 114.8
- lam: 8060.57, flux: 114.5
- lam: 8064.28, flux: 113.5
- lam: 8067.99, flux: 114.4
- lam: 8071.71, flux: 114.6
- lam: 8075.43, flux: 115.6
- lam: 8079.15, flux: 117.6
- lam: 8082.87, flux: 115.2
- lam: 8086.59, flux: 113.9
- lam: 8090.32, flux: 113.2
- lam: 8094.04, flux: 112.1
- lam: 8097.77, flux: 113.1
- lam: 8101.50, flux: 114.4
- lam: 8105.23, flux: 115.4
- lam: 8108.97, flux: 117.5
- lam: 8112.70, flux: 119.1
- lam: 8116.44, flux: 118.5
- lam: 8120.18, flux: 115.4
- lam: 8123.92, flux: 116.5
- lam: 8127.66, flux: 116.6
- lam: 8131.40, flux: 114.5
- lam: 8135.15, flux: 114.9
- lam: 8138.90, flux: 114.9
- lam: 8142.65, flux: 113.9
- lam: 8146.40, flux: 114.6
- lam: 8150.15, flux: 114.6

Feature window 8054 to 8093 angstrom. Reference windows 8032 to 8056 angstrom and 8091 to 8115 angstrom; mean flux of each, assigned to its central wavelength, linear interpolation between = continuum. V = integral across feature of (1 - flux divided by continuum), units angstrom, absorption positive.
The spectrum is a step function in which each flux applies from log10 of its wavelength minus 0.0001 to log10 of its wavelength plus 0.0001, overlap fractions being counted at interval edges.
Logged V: 0.6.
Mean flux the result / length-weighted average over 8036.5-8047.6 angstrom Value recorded 119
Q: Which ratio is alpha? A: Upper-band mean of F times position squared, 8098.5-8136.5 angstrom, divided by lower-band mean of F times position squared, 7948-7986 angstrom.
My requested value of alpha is 1.01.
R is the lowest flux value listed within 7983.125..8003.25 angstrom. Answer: 116.2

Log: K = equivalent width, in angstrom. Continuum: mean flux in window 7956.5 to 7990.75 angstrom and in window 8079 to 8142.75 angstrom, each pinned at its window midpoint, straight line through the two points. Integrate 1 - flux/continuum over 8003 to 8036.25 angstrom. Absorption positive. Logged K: 0.1 angstrom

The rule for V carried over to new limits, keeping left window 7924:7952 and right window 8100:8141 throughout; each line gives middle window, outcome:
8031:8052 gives 0.3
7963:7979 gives 0.5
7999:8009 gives 0.4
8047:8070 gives 0.8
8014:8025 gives 0.5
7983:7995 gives 0.4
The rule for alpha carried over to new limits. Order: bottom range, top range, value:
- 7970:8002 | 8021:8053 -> 1.01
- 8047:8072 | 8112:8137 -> 1.03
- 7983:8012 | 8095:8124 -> 1.01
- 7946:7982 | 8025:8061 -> 1.00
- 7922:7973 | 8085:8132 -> 0.98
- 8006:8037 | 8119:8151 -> 1.01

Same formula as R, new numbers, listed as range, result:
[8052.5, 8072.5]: 113.5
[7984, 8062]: 114.5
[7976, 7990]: 114.9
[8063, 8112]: 112.1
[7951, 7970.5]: 118.5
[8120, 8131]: 115.4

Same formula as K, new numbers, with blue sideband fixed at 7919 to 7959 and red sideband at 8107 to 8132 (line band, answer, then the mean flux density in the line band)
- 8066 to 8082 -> 0.4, 116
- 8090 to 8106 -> 0.6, 114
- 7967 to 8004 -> 1.1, 118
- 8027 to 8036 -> 0.1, 119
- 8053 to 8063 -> 0.4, 115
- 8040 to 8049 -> 0.1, 118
